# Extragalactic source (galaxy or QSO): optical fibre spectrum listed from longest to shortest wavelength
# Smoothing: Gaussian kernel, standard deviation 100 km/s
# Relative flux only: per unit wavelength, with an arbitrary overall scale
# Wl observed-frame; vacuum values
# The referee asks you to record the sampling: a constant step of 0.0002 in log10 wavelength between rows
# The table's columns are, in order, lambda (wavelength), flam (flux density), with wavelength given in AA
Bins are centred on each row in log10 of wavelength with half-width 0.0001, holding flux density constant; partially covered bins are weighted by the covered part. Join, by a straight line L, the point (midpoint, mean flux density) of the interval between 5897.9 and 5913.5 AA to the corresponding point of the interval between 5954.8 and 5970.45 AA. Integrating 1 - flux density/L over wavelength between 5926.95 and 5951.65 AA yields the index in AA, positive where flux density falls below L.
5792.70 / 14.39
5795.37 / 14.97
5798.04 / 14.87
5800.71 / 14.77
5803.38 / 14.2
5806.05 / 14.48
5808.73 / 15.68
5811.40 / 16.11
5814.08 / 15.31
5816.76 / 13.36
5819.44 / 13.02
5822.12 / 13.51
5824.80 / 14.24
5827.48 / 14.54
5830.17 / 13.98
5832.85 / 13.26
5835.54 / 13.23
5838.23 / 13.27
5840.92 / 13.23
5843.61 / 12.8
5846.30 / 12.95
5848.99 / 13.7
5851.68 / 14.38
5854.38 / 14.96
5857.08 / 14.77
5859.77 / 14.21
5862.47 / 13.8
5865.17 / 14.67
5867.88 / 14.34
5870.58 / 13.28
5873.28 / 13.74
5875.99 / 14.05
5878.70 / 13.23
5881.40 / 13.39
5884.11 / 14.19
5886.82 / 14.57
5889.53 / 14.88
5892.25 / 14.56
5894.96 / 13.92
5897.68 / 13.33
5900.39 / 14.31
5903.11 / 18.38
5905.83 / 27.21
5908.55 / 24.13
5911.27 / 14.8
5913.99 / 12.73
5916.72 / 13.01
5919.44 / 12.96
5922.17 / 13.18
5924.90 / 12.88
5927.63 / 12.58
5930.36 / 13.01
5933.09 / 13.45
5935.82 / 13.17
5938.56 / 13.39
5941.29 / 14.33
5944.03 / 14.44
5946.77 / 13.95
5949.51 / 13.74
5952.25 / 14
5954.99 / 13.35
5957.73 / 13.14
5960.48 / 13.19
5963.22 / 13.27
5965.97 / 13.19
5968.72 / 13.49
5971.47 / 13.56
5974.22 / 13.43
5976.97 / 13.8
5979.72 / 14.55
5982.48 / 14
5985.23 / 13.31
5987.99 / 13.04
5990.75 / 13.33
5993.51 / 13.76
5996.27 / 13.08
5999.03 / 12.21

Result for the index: 3.1 AA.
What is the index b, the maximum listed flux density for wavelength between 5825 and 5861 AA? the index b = 14.96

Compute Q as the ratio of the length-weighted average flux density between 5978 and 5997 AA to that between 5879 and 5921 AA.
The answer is 0.87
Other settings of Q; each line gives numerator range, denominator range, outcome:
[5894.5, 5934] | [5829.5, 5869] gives 1.11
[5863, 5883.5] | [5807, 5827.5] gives 0.96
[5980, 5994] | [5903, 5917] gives 0.72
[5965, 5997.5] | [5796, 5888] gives 0.96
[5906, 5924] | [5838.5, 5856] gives 1.16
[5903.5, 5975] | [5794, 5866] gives 1.02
